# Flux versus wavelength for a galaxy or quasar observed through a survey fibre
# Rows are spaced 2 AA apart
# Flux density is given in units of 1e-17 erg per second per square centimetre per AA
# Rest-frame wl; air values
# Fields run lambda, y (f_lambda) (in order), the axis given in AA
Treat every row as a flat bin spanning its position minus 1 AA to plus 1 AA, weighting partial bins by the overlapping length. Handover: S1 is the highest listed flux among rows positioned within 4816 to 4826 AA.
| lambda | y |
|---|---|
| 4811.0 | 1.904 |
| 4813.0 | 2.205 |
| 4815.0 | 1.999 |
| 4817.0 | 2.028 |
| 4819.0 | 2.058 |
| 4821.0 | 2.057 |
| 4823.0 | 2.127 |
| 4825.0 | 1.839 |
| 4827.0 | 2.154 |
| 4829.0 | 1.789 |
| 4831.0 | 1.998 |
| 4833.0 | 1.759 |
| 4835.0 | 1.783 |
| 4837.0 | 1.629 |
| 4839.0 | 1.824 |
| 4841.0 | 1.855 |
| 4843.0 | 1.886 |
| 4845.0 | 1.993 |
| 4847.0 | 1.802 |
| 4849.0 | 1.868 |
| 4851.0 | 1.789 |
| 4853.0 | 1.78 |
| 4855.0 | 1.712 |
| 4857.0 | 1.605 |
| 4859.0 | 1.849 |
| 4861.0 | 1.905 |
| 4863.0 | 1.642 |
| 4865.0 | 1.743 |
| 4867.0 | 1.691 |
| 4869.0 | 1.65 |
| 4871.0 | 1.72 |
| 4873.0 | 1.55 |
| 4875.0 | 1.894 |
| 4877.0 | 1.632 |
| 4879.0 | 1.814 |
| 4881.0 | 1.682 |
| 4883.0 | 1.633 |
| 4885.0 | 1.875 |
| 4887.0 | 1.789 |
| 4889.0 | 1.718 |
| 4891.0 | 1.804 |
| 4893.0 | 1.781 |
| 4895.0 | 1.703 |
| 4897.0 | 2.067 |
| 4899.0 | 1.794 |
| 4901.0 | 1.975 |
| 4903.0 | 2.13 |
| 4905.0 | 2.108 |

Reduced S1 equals 2.127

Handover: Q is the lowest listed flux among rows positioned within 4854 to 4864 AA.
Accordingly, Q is 1.605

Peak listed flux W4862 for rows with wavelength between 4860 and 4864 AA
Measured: 1.905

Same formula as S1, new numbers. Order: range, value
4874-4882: 1.894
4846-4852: 1.868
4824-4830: 2.154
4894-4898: 2.067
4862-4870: 1.743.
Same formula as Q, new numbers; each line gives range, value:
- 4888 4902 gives 1.703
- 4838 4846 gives 1.824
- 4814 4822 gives 1.999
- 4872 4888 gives 1.55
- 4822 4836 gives 1.759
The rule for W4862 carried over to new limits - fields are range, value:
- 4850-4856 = 1.789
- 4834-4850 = 1.993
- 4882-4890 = 1.875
